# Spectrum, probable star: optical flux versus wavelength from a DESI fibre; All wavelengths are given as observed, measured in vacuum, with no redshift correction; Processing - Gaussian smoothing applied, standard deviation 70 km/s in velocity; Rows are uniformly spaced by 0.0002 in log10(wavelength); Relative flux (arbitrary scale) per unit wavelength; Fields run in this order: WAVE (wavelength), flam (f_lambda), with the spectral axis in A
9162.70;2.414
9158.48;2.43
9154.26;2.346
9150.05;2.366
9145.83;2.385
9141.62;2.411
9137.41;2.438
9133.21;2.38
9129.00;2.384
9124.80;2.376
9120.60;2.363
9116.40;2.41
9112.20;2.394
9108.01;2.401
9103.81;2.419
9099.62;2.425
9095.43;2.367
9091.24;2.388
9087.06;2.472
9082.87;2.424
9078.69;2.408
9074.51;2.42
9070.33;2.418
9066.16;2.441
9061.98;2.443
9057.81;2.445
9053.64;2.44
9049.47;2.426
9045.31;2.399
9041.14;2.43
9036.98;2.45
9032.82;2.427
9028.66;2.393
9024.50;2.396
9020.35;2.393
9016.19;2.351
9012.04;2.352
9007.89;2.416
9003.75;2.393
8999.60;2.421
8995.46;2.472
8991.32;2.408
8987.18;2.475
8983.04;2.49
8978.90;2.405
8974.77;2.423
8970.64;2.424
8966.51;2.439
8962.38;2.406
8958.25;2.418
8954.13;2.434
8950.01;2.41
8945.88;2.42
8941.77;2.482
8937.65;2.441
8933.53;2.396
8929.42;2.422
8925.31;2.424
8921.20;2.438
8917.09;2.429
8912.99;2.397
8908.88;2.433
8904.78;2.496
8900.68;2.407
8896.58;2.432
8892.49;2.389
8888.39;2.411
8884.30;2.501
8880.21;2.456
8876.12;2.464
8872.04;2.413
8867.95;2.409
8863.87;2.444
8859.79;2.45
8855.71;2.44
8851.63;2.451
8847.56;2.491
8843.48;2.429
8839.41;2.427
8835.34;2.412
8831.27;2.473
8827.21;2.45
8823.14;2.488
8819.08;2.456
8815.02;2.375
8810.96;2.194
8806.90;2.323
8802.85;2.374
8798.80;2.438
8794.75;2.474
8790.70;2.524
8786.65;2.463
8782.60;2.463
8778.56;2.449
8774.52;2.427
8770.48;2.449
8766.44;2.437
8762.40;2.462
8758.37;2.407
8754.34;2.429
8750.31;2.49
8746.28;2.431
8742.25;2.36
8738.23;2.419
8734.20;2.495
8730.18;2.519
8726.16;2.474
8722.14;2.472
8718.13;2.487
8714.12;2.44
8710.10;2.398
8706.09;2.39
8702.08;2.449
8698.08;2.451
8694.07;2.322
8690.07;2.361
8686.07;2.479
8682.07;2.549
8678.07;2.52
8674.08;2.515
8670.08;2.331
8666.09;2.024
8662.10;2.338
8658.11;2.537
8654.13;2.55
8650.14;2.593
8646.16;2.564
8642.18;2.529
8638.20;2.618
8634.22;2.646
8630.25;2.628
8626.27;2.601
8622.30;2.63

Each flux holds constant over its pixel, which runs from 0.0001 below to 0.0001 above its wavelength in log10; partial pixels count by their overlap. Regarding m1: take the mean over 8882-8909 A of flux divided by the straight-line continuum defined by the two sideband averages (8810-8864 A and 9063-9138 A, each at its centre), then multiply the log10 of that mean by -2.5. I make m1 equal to -0.01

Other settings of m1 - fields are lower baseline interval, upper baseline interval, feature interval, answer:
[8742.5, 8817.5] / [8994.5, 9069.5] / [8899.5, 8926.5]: -0.01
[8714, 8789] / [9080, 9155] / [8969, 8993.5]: -0.01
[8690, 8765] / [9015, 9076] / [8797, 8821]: 0.03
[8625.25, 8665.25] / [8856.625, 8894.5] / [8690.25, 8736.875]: 0.03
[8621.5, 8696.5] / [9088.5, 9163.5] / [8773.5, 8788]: 0.01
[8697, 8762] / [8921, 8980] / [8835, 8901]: 0.00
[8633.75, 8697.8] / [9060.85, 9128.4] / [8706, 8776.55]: 0.00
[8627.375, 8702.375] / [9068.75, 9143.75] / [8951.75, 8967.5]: 0.00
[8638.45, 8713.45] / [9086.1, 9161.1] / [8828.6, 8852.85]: -0.01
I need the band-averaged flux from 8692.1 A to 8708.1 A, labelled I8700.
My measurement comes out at 2.4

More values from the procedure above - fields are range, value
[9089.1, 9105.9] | 2.4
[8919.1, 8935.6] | 2.42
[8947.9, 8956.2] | 2.42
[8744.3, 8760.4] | 2.44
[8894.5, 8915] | 2.43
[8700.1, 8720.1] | 2.43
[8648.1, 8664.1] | 2.5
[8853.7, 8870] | 2.44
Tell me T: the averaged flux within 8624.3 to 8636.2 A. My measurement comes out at 2.62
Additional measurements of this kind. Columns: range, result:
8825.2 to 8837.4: 2.45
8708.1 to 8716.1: 2.42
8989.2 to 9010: 2.42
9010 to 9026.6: 2.37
